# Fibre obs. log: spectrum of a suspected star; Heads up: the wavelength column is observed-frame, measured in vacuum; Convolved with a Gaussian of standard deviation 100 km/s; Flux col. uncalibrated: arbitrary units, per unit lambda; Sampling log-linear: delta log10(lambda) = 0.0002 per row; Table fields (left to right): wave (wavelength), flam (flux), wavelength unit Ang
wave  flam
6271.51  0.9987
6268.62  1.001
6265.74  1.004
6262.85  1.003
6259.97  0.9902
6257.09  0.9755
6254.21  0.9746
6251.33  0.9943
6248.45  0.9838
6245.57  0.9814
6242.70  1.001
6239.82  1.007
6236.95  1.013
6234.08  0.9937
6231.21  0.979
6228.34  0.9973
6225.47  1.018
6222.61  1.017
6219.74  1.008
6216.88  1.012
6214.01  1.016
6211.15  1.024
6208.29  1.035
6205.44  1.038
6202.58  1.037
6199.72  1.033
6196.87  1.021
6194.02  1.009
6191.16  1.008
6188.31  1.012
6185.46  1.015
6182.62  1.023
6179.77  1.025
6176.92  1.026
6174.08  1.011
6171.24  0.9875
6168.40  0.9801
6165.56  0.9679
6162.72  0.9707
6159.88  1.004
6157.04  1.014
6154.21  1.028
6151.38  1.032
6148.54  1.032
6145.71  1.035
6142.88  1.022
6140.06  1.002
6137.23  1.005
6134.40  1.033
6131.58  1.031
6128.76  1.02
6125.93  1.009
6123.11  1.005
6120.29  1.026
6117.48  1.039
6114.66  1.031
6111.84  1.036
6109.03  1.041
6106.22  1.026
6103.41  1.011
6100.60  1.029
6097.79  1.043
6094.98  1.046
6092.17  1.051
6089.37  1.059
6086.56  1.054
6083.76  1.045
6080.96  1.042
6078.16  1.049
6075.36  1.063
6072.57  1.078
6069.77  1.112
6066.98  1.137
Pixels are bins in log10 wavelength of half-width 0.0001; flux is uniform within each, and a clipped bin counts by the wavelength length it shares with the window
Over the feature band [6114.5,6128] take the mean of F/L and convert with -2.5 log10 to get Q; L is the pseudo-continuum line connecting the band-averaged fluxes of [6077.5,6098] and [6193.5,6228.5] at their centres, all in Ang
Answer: 0.02 mag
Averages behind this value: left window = 1.05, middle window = 1.02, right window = 1.02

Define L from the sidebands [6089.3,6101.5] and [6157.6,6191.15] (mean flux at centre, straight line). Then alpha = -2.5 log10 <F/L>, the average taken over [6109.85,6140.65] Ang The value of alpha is 0.007 mag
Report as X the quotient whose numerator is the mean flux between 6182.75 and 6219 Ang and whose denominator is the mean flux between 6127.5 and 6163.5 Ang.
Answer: 1.0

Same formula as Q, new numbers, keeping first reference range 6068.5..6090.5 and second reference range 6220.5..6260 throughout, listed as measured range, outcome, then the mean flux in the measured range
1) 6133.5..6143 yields 0.025 mag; 1.01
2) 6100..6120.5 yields 0.020 mag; 1.03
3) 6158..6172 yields 0.048 mag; 0.982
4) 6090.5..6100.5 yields 0.012 mag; 1.04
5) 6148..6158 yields 0.005 mag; 1.03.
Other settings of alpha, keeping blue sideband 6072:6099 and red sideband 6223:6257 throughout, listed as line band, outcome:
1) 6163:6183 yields 0.02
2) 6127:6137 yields 0.01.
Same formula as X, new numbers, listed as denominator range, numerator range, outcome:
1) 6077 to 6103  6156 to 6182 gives 0.96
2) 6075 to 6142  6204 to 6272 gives 0.97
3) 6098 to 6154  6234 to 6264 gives 0.97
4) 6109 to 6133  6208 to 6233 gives 0.98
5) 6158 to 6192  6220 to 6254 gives 1.00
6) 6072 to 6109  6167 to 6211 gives 0.97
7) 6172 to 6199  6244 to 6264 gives 0.97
